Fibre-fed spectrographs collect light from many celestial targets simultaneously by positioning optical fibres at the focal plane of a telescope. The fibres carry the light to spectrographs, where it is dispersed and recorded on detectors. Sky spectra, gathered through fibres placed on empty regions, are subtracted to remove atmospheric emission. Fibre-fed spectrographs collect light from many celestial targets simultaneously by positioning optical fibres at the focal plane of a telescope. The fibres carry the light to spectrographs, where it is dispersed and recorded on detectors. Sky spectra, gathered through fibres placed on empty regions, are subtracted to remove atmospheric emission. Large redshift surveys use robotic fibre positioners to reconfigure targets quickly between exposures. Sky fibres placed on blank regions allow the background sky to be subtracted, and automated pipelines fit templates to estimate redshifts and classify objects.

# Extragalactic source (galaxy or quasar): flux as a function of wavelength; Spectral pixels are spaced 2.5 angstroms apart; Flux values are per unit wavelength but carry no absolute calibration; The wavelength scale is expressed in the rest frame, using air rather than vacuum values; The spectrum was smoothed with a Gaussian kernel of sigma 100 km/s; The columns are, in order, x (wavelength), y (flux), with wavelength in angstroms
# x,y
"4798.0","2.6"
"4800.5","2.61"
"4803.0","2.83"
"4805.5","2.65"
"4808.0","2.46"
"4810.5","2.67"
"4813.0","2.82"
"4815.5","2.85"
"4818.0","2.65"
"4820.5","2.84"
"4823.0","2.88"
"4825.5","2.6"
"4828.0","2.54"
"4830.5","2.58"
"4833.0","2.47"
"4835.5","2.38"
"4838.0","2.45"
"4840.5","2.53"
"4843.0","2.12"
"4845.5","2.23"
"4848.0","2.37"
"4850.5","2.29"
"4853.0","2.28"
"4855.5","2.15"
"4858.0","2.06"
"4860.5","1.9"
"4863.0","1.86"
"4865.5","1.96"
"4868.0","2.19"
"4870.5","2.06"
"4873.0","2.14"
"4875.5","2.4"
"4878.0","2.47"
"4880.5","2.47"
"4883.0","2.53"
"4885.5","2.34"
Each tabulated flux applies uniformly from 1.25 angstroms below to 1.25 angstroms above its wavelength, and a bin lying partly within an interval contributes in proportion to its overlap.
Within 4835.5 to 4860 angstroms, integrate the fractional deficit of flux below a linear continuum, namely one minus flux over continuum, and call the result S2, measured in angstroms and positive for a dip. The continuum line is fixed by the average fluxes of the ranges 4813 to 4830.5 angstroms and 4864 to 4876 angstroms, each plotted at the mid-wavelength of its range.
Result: 1.4 angstroms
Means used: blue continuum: 2.72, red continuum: 2.13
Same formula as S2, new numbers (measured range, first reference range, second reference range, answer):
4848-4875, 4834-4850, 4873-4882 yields 3.0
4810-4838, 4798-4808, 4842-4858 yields -2.1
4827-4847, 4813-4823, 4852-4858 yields 0.6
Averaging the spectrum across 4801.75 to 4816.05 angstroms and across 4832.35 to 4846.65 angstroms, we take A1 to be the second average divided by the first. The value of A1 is 0.9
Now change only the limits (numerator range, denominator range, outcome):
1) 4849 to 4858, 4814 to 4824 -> 0.79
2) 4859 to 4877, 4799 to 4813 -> 0.78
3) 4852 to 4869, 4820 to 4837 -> 0.79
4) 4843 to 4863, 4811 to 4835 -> 0.80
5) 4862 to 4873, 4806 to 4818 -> 0.76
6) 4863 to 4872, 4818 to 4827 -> 0.74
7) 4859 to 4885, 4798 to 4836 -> 0.83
